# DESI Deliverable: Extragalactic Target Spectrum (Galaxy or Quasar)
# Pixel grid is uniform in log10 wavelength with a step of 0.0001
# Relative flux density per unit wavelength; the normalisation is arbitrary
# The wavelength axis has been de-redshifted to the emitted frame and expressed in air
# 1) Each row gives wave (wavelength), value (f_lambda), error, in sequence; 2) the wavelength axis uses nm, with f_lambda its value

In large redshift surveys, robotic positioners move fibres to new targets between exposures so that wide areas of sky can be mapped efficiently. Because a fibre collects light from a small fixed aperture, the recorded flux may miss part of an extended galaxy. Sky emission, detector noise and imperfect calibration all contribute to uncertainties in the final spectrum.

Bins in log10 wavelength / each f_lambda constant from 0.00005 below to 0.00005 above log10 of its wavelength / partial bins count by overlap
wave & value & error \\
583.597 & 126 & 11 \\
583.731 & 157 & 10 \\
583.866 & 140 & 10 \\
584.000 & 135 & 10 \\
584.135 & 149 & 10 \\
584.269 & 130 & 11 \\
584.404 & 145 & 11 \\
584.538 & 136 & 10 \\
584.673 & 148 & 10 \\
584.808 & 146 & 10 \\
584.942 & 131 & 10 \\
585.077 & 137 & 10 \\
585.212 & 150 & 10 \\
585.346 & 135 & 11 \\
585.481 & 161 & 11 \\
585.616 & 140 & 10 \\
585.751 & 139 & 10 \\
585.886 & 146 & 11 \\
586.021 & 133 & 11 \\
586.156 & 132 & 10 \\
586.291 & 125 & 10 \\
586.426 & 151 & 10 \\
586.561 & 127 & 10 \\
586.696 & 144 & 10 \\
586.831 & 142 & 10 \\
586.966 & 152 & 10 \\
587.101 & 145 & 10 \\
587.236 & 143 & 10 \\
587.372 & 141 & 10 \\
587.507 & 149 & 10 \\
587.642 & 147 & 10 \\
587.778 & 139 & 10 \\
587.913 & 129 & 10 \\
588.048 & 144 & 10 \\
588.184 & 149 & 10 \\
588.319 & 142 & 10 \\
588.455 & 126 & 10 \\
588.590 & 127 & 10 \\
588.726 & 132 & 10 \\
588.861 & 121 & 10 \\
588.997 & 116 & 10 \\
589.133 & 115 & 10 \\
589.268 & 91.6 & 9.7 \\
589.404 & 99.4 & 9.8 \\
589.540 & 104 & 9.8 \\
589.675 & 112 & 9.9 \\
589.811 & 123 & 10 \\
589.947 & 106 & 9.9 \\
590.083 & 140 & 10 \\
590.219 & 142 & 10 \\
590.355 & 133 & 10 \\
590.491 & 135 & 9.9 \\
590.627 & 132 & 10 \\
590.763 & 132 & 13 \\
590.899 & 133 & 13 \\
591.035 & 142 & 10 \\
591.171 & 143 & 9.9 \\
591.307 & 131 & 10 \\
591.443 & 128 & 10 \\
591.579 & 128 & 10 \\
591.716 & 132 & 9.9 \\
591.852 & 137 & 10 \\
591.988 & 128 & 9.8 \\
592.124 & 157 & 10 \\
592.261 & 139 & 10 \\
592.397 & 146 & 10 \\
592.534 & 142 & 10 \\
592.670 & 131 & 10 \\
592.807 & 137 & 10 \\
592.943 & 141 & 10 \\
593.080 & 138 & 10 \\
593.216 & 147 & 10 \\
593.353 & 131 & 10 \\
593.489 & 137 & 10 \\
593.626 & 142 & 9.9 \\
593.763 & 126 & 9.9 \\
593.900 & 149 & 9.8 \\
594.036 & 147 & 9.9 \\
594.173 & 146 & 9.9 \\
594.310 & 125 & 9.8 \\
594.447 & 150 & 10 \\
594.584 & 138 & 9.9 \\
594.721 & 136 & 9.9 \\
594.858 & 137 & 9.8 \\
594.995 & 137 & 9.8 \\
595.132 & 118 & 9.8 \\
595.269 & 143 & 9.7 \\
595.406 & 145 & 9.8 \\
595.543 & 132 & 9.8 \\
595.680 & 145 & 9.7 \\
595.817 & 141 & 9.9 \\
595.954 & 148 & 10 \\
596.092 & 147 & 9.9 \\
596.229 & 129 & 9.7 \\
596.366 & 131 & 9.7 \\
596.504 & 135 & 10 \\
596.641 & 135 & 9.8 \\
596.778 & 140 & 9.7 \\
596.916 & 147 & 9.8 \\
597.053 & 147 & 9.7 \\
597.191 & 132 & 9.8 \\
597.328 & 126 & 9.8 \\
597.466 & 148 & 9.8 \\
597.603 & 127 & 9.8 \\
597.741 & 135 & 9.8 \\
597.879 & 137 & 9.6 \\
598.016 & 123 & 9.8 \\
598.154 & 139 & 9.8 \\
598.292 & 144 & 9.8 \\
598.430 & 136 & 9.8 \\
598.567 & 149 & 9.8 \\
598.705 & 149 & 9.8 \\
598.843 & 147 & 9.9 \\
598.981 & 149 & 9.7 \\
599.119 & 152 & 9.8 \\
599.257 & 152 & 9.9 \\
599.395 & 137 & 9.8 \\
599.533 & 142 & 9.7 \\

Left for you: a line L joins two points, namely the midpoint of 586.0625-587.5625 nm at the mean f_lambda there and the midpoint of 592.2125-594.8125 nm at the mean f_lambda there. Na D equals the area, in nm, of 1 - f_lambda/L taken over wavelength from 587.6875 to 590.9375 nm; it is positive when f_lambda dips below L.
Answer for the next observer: 0.33 nm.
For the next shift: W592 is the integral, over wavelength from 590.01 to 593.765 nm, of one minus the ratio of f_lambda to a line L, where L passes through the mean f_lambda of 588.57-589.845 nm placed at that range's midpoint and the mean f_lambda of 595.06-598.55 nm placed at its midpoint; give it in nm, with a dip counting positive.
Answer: -0.47 nm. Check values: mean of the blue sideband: 113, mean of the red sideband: 137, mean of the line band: 137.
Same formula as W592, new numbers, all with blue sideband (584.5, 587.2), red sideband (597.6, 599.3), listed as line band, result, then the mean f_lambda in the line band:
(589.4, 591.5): 0.20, 128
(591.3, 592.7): 0.05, 137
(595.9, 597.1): 0.02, 140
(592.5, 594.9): 0.05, 139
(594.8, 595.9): 0.03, 137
